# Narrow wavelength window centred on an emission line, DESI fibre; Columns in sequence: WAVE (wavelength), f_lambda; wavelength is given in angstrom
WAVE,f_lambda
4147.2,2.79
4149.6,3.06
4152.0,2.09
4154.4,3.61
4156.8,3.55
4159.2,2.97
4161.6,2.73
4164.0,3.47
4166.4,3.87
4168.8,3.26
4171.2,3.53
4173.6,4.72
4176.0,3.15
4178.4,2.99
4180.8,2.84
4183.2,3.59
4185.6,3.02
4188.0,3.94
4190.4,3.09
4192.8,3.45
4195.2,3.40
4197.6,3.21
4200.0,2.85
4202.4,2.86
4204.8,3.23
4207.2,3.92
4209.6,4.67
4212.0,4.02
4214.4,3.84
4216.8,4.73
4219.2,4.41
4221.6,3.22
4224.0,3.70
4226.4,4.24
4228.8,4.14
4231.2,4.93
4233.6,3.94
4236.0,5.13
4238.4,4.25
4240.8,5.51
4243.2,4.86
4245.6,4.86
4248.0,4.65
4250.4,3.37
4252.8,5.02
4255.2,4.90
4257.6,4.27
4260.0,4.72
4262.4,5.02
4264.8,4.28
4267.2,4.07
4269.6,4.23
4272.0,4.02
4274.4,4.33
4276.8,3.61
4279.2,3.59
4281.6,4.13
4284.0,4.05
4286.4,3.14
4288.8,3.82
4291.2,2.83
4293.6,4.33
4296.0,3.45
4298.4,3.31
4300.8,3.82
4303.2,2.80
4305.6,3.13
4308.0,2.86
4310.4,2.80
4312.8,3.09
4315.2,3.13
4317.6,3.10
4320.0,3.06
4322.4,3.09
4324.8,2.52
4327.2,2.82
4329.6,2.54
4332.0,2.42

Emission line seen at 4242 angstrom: C III]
